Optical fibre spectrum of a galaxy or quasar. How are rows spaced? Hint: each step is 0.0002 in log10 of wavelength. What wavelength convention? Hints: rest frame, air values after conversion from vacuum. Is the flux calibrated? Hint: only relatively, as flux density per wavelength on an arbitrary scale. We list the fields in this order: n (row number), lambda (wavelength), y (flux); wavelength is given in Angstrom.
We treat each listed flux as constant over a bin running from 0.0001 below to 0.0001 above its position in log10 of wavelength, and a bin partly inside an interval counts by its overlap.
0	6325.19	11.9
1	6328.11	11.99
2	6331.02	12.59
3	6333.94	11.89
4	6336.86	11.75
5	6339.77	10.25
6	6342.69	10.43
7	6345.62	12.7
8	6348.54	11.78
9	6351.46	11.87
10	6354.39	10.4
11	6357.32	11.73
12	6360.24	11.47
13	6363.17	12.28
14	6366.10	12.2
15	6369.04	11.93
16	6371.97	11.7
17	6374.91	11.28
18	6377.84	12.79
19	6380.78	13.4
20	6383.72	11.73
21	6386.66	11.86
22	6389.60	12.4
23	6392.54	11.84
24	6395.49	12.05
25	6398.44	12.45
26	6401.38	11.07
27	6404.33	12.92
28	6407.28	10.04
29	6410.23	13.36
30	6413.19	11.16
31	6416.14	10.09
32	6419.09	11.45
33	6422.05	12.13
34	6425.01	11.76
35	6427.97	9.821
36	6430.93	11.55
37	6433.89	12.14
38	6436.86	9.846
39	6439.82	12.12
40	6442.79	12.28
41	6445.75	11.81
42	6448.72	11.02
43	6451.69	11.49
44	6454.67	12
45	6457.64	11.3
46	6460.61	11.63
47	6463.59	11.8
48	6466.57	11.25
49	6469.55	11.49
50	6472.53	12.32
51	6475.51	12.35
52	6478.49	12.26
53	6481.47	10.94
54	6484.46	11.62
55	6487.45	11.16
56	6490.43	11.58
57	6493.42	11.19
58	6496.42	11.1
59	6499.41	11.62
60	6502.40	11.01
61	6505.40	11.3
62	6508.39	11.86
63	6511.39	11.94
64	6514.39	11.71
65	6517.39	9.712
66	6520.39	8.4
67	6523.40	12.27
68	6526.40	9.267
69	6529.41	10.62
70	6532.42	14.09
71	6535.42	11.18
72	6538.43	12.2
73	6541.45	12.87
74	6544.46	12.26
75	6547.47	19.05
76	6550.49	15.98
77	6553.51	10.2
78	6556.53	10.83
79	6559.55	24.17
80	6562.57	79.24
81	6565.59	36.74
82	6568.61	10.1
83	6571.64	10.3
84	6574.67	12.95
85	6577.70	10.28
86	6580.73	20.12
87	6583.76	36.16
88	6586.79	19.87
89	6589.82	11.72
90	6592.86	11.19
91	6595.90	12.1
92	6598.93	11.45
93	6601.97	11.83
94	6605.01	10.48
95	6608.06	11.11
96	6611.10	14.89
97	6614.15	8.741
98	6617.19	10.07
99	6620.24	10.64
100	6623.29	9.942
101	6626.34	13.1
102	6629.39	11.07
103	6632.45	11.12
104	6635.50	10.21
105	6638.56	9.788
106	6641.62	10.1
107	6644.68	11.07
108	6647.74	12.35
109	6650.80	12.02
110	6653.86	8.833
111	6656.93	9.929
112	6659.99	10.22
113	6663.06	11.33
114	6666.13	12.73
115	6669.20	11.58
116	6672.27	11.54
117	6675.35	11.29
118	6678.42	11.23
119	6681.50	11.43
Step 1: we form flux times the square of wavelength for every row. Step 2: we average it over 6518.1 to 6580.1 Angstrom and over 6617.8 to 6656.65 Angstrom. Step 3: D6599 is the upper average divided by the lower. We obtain 0.6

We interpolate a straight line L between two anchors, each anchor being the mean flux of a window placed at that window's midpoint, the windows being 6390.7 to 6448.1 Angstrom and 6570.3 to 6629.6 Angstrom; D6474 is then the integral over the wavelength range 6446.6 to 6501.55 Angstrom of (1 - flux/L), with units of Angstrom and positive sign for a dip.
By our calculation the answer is 2.6 Angstrom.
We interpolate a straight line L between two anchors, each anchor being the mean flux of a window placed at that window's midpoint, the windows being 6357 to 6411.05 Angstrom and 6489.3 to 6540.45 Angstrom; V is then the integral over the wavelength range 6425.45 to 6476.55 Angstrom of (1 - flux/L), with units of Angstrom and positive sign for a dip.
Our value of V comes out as 0.4 Angstrom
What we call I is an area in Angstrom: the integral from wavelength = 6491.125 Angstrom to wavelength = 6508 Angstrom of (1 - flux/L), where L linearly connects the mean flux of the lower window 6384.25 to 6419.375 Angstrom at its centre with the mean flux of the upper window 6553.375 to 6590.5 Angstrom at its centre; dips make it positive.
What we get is 6.5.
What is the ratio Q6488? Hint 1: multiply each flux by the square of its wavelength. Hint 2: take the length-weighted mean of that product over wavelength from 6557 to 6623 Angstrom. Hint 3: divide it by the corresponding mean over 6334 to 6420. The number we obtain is 1.63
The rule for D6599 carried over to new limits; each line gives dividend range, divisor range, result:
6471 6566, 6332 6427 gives 1.33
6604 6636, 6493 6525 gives 1.03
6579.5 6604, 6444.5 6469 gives 1.50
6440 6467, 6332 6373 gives 1.04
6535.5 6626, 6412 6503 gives 1.51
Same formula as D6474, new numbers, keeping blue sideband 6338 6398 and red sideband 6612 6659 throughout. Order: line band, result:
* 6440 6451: -0.2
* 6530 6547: -2.7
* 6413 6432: 0.7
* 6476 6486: -0.3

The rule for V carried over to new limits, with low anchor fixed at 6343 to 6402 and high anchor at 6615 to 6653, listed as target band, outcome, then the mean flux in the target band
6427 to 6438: 0.7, 10.9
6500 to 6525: 0.7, 11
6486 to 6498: 0.2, 11.3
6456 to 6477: -0.3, 11.7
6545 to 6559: -4.2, 14.6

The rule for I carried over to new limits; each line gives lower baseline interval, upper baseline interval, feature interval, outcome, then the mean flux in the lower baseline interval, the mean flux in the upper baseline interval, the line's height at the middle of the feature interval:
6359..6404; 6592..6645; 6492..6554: -2.6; 12.1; 11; 11.5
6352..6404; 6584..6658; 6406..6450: 2.0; 11.9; 11.8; 11.9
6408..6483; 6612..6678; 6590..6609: -0.6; 11.6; 10.9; 11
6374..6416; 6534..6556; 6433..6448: 0.9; 12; 13.3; 12.4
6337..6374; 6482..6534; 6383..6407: -1.0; 11.6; 11.2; 11.5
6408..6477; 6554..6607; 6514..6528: 5.2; 11.6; 19.7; 16.2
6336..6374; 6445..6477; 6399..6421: 0.2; 11.6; 11.7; 11.6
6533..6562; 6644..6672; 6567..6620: 2.1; 16.4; 11.1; 14.2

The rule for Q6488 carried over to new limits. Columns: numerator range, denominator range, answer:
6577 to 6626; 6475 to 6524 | 1.27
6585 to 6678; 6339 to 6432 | 1.06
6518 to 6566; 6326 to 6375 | 1.65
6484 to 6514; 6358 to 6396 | 0.98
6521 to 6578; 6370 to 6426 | 1.56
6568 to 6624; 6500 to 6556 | 1.15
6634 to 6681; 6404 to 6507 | 1.01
